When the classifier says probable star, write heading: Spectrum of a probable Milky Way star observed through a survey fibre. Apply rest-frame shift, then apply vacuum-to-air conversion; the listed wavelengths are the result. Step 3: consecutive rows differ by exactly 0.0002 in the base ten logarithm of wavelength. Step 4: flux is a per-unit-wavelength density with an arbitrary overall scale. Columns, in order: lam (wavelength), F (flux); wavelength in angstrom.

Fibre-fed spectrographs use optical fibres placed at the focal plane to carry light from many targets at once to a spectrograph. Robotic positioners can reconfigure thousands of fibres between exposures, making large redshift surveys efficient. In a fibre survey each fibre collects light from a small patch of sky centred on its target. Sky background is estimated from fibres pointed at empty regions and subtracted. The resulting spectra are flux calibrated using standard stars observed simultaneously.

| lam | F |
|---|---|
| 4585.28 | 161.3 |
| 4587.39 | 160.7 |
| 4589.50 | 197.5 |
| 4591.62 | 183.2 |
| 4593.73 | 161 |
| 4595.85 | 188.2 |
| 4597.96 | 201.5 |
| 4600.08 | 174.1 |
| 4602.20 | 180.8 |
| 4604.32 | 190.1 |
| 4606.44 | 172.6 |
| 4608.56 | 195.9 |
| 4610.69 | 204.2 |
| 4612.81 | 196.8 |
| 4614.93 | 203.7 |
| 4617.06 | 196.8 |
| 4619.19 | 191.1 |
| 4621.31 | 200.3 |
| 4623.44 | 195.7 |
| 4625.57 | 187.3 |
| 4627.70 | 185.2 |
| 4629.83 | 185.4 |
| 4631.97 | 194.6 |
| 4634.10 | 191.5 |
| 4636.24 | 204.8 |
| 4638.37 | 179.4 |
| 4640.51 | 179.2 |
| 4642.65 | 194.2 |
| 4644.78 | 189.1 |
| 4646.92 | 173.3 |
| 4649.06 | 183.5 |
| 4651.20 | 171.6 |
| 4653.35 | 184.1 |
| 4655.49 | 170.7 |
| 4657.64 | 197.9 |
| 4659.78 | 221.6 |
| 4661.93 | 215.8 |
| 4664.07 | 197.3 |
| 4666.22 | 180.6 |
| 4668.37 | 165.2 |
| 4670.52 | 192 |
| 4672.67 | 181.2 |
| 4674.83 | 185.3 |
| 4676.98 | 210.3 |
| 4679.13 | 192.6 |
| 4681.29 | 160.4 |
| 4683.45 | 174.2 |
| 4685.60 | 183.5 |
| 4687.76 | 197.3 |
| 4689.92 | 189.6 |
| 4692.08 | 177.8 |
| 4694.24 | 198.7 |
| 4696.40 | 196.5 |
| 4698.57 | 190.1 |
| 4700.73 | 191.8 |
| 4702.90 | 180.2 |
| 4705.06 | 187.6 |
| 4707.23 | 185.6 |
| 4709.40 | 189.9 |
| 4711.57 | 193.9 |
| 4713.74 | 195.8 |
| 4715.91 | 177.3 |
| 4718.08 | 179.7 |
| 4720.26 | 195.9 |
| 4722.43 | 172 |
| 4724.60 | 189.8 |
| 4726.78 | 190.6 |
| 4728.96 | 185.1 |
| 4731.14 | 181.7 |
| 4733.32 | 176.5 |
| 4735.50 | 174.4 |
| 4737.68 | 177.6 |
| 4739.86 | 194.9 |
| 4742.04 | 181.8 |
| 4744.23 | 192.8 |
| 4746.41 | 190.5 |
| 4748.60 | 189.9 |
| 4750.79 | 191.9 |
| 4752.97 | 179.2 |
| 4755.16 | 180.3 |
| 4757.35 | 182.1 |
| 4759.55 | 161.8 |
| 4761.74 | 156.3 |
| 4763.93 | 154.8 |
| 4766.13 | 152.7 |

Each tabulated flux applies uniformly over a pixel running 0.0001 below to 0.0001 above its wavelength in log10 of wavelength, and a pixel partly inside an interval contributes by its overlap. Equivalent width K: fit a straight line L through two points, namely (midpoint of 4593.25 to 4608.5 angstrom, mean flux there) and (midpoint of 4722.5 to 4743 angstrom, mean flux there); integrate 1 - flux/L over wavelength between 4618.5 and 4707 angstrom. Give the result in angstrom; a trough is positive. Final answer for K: -2.6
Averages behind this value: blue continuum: 183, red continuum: 183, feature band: 188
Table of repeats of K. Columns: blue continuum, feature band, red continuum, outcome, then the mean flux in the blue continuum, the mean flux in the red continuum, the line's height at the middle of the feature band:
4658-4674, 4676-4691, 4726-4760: 0.4 angstrom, 193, 183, 191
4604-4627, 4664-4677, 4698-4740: 0.3 angstrom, 194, 185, 189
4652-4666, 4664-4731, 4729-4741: 0.8 angstrom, 196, 181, 189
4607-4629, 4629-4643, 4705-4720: 0.3 angstrom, 195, 187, 194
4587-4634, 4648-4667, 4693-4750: -0.4 angstrom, 189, 187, 188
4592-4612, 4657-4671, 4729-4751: -0.8 angstrom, 185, 185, 185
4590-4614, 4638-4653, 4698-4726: 0.4 angstrom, 187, 187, 187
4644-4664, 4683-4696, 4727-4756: 0.0 angstrom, 190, 185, 188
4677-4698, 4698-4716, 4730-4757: -0.2 angstrom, 187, 184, 186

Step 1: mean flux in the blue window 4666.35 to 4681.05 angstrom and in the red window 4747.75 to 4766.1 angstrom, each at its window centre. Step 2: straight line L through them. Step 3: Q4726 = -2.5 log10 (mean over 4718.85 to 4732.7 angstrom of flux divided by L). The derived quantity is -0.05 mag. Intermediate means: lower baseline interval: 186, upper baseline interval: 173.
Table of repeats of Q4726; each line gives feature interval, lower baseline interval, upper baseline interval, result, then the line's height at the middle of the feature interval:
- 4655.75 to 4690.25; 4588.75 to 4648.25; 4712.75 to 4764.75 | -0.024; 186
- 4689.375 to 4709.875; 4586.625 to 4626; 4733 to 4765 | -0.037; 182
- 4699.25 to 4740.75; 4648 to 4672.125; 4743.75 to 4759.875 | 0.003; 186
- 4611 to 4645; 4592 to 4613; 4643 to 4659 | -0.047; 184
